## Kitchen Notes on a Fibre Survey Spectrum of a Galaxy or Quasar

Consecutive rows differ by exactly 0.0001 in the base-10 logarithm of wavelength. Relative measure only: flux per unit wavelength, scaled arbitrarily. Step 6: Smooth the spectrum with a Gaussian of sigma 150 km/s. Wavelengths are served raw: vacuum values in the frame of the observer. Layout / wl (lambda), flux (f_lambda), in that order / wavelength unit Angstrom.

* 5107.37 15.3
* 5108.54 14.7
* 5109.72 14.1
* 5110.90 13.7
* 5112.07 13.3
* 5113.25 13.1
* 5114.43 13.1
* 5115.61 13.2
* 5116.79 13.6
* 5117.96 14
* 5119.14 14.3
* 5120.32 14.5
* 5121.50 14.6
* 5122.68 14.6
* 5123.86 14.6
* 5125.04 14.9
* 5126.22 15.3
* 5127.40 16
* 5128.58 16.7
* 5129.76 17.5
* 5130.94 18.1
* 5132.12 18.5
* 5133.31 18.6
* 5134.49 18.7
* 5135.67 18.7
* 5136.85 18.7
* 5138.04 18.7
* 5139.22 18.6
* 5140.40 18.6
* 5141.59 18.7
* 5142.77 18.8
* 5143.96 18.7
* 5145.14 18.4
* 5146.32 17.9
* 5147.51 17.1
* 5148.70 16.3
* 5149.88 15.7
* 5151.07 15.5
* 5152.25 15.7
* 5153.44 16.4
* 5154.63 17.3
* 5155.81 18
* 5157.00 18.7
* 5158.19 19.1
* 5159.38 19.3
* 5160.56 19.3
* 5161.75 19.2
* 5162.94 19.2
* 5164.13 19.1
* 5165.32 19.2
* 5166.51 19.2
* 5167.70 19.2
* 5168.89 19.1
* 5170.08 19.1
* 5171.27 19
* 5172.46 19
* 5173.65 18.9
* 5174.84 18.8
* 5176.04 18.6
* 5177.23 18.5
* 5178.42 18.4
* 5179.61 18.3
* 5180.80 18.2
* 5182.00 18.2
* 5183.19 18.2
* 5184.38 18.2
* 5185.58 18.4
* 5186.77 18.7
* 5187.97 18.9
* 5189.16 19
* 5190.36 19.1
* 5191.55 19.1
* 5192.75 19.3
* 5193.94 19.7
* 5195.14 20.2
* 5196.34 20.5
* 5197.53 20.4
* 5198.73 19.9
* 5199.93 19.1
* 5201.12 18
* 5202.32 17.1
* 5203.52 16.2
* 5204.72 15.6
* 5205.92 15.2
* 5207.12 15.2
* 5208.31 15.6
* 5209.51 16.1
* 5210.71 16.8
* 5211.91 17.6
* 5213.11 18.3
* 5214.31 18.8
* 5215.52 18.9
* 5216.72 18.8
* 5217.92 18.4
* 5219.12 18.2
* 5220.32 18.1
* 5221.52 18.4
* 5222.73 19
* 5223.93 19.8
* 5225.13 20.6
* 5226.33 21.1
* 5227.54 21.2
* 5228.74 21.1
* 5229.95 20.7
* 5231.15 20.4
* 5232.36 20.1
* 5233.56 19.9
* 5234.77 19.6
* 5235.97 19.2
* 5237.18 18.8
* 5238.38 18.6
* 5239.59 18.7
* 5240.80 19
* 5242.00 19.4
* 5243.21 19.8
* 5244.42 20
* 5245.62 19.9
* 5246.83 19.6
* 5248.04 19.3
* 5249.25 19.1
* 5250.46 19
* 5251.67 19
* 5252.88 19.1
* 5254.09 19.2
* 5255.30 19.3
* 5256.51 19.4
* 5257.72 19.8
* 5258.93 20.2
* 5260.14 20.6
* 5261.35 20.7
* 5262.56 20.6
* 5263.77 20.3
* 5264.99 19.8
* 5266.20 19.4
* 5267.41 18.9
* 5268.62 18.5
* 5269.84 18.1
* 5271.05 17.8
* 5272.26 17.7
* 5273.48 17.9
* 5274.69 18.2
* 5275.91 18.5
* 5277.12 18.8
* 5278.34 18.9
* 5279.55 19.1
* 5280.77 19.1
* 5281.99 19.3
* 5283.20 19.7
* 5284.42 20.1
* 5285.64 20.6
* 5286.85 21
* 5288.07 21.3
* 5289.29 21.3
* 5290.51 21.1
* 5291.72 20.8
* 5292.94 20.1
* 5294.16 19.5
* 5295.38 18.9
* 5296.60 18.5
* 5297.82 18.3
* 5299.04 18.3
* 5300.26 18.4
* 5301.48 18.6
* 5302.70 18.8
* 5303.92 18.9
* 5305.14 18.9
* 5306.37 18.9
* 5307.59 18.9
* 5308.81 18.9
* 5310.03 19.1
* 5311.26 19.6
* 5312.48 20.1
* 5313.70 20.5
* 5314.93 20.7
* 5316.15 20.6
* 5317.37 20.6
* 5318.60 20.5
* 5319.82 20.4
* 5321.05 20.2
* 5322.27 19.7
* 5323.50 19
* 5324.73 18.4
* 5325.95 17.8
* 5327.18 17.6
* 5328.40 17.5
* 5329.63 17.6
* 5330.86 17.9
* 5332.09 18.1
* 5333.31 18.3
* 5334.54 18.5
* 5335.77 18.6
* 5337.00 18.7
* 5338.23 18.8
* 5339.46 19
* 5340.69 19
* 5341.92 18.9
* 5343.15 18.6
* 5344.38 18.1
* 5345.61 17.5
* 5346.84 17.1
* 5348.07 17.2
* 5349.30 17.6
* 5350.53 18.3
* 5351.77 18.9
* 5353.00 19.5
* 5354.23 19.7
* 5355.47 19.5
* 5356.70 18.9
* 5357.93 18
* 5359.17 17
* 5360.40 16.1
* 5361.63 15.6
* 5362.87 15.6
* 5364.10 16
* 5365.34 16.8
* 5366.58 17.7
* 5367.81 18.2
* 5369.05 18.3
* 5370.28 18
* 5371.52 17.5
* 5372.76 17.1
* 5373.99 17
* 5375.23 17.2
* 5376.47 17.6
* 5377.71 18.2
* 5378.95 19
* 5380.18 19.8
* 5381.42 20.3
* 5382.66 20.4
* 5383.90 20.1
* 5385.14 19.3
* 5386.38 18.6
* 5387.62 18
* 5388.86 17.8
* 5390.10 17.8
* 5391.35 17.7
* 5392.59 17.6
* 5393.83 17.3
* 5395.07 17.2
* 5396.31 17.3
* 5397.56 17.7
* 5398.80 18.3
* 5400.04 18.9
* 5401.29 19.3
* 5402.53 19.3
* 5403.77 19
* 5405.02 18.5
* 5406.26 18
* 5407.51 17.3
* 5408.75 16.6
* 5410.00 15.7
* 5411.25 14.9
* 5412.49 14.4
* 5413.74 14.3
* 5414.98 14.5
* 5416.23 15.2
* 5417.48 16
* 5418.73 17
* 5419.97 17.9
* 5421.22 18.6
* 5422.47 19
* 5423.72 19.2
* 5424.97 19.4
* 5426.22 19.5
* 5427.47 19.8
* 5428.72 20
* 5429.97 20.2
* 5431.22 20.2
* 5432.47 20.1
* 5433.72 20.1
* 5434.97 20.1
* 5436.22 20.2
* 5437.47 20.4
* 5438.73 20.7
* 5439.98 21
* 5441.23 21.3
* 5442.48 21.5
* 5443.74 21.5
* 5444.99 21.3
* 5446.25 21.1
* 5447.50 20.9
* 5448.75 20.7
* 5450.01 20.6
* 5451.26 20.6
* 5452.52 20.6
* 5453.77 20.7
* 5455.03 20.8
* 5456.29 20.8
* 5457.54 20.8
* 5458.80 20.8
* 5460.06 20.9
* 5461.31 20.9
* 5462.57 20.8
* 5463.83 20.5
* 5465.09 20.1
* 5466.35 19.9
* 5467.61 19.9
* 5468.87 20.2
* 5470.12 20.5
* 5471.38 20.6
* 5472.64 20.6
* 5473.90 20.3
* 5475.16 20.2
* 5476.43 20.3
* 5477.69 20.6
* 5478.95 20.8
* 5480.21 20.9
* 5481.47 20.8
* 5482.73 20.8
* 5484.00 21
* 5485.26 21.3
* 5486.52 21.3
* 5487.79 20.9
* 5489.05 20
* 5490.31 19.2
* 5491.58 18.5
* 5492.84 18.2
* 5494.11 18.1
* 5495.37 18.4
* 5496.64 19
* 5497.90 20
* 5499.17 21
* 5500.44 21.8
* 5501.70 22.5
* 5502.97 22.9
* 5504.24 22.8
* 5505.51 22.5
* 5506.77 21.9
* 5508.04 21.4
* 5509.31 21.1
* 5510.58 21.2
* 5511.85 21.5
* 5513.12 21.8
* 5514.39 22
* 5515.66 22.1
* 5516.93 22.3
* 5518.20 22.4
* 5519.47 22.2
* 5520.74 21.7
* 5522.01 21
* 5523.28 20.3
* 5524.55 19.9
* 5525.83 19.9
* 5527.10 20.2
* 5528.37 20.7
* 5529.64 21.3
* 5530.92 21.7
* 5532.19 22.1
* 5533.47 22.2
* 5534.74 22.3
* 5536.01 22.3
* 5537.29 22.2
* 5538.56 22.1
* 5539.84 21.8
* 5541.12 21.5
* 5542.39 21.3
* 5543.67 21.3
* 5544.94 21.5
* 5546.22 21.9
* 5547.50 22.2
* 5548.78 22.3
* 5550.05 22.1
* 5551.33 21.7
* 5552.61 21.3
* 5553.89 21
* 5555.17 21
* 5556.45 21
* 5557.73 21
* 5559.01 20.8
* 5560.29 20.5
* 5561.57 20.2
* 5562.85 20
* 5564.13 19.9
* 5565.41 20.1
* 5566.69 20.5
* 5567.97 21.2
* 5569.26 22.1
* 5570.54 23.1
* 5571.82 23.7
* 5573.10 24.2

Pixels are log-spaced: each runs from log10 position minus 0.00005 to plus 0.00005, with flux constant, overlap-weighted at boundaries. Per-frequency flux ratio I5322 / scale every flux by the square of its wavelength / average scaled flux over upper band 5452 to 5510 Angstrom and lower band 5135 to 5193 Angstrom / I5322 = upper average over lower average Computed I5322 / 1.3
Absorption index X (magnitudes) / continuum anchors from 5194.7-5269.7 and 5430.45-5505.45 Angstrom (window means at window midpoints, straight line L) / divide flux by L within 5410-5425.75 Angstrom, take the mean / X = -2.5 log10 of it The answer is 0.21 mag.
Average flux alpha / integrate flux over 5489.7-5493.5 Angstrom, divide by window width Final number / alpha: 18.6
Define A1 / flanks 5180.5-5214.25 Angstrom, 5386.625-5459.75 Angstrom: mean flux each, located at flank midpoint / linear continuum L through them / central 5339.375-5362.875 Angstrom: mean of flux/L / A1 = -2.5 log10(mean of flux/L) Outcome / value 0.036 mag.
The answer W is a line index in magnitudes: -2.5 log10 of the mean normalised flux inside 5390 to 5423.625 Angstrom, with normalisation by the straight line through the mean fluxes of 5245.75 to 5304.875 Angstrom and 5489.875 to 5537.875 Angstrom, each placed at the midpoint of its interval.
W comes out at 0.18 mag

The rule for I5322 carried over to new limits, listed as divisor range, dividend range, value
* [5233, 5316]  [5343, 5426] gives 0.95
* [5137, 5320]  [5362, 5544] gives 1.13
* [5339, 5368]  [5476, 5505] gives 1.21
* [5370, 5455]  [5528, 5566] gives 1.20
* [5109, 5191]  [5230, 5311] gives 1.17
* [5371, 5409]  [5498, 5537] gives 1.24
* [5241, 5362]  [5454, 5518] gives 1.17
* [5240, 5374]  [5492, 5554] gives 1.22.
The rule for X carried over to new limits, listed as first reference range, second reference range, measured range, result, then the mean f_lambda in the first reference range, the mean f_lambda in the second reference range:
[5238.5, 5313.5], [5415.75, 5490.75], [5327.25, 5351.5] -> 0.09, 19.4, 20.2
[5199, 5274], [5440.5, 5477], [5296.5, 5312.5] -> 0.03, 18.9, 20.7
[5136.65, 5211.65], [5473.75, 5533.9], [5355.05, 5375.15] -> 0.15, 18.2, 20.9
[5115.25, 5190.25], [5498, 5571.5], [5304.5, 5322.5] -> -0.03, 17.7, 21.5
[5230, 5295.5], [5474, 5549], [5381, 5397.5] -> 0.11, 19.5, 21.1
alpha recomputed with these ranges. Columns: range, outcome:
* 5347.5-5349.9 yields 17.4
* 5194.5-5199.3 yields 20.2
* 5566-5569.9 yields 21.2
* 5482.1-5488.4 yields 21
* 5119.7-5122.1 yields 14.5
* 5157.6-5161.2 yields 19.3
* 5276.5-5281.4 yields 19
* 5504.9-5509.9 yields 21.7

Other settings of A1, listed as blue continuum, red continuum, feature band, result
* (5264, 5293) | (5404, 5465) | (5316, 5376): 0.07 mag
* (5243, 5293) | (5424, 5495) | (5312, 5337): 0.04 mag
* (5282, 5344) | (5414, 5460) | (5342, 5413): 0.10 mag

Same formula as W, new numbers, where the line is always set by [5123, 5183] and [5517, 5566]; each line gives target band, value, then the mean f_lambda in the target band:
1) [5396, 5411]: 0.13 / 17.9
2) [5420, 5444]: 0.02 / 20.1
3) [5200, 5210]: 0.14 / 16.3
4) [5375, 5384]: 0.05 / 19.1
